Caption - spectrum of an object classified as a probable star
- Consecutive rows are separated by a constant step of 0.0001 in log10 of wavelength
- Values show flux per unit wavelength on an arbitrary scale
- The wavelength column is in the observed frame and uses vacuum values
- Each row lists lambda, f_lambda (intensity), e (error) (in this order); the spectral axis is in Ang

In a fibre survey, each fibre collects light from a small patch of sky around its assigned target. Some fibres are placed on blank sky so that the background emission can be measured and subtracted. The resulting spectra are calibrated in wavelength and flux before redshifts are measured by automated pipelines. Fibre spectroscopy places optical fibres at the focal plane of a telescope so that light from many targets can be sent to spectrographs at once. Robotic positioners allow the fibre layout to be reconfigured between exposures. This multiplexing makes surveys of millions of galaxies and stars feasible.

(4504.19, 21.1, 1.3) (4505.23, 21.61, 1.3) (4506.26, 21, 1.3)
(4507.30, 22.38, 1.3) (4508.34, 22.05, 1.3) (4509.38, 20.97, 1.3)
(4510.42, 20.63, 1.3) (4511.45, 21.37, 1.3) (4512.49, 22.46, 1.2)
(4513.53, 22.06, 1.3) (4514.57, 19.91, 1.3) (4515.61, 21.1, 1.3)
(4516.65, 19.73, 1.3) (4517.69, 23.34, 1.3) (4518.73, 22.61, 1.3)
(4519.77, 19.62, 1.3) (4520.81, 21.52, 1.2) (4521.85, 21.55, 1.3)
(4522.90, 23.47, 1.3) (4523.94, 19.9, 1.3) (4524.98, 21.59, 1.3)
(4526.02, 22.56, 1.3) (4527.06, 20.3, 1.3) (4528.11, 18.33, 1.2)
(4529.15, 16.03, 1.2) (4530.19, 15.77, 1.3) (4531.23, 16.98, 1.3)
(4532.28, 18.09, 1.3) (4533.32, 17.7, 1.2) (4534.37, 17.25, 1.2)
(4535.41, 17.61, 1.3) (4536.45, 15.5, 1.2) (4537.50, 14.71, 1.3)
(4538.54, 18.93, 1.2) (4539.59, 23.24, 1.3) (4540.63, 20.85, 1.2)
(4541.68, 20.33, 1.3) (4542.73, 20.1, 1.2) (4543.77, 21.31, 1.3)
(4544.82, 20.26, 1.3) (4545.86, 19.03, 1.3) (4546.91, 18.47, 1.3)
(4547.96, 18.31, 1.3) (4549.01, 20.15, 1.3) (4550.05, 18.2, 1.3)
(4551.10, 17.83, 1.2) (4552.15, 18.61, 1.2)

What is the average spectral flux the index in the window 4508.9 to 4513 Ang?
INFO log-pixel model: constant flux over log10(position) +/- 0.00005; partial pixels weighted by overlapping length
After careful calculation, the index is 21.4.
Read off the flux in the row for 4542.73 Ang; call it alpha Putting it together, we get 20.1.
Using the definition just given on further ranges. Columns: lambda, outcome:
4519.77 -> 19.62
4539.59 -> 23.24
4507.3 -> 22.38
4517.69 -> 23.34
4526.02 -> 22.56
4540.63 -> 20.85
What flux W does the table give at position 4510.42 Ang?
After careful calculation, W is 20.63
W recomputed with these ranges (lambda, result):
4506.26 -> 21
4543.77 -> 21.31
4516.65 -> 19.73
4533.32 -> 17.7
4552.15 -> 18.61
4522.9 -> 23.47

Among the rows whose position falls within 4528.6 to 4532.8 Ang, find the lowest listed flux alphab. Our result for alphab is 15.77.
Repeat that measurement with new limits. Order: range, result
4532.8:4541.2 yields 14.71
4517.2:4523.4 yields 19.62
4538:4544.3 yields 18.93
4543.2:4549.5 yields 18.31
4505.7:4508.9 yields 21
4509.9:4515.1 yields 19.91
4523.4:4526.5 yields 19.9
